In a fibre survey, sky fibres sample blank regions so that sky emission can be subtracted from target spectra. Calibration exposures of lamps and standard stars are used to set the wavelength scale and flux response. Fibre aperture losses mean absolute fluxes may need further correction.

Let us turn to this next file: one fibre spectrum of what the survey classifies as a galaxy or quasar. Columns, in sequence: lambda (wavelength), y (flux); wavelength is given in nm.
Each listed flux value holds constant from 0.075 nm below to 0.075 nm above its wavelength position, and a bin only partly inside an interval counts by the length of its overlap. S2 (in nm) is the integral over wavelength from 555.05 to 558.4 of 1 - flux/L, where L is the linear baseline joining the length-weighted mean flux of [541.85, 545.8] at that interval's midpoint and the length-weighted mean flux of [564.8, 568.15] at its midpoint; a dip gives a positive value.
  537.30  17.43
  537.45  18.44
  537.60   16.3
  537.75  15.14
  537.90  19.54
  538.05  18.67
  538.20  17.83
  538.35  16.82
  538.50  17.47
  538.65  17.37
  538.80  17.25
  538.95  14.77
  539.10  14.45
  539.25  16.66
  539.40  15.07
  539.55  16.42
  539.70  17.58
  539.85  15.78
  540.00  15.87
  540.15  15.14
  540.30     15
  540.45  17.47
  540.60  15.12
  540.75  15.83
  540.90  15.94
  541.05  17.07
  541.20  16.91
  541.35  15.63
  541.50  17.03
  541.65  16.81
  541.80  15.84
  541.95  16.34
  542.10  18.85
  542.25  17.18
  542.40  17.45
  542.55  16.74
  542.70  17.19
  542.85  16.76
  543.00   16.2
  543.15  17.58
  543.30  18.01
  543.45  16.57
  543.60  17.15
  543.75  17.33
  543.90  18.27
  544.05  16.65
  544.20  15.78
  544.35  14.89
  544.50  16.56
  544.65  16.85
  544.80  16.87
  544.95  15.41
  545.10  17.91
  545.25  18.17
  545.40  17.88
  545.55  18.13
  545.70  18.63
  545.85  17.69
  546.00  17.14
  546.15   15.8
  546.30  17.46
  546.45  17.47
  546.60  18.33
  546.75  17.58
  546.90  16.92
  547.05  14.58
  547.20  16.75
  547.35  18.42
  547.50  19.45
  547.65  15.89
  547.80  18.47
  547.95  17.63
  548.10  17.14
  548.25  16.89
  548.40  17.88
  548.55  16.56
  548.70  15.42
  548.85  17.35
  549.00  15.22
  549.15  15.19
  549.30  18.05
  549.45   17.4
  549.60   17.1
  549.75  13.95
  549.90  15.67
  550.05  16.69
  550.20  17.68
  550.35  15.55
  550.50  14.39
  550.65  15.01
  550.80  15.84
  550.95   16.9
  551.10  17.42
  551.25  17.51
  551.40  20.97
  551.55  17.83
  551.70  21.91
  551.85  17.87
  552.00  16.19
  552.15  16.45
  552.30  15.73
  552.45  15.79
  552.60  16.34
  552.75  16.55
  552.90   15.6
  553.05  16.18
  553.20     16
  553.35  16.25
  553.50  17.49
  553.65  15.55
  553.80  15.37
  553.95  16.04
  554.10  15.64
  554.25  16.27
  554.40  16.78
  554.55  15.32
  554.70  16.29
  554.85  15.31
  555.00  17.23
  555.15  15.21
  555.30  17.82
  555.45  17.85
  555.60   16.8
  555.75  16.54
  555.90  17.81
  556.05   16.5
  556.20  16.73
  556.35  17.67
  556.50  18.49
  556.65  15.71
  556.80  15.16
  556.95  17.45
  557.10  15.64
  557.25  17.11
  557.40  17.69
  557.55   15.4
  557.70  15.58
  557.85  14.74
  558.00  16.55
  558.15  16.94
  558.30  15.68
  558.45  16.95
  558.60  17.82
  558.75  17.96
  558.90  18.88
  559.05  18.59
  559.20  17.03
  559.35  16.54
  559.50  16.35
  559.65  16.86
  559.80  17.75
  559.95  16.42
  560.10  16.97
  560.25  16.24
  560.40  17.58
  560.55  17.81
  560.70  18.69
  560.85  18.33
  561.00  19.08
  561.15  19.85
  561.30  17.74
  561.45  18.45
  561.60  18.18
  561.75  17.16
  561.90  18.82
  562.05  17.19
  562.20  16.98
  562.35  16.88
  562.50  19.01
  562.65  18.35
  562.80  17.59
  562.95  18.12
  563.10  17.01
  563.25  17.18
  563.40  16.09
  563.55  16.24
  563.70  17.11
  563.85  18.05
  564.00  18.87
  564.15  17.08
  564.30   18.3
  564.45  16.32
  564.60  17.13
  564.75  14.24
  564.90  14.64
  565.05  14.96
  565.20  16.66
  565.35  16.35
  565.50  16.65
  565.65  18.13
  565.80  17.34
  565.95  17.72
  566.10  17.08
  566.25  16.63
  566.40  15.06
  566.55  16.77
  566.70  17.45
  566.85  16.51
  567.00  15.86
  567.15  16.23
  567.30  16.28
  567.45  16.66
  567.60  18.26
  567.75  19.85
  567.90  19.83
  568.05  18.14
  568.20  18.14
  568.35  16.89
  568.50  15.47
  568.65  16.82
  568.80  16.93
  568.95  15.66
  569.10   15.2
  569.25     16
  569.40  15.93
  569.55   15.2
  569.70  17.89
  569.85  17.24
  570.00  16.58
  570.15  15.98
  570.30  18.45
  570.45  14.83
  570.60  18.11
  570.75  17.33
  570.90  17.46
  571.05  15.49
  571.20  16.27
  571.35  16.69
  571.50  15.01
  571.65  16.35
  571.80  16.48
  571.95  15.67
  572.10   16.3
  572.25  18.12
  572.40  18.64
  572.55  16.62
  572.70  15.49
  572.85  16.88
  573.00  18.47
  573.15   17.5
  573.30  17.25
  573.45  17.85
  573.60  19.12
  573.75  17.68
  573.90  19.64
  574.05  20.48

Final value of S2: 0.08 nm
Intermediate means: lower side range 17.1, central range 16.6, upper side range 16.9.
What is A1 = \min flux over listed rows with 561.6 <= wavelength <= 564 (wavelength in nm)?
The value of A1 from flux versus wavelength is 16.09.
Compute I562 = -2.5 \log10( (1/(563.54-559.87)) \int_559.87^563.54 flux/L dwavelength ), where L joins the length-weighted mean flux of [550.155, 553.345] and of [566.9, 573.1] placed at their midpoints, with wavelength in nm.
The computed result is -0.06 mag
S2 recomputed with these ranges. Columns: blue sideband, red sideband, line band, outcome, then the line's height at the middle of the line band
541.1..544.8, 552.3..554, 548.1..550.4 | -0.012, 16.4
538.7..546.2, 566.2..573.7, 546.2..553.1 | -0.067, 16.7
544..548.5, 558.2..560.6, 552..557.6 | 0.250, 17.2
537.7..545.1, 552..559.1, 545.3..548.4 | -0.154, 16.6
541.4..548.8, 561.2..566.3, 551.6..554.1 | 0.085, 17.1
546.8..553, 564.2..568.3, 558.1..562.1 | -0.174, 16.9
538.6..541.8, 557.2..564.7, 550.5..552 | -0.077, 16.8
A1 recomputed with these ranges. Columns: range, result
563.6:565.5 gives 14.24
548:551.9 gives 13.95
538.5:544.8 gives 14.45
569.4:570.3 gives 15.2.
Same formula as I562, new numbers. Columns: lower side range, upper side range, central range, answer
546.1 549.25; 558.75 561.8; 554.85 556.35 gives 0.04 mag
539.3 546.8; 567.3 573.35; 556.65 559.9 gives 0.01 mag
